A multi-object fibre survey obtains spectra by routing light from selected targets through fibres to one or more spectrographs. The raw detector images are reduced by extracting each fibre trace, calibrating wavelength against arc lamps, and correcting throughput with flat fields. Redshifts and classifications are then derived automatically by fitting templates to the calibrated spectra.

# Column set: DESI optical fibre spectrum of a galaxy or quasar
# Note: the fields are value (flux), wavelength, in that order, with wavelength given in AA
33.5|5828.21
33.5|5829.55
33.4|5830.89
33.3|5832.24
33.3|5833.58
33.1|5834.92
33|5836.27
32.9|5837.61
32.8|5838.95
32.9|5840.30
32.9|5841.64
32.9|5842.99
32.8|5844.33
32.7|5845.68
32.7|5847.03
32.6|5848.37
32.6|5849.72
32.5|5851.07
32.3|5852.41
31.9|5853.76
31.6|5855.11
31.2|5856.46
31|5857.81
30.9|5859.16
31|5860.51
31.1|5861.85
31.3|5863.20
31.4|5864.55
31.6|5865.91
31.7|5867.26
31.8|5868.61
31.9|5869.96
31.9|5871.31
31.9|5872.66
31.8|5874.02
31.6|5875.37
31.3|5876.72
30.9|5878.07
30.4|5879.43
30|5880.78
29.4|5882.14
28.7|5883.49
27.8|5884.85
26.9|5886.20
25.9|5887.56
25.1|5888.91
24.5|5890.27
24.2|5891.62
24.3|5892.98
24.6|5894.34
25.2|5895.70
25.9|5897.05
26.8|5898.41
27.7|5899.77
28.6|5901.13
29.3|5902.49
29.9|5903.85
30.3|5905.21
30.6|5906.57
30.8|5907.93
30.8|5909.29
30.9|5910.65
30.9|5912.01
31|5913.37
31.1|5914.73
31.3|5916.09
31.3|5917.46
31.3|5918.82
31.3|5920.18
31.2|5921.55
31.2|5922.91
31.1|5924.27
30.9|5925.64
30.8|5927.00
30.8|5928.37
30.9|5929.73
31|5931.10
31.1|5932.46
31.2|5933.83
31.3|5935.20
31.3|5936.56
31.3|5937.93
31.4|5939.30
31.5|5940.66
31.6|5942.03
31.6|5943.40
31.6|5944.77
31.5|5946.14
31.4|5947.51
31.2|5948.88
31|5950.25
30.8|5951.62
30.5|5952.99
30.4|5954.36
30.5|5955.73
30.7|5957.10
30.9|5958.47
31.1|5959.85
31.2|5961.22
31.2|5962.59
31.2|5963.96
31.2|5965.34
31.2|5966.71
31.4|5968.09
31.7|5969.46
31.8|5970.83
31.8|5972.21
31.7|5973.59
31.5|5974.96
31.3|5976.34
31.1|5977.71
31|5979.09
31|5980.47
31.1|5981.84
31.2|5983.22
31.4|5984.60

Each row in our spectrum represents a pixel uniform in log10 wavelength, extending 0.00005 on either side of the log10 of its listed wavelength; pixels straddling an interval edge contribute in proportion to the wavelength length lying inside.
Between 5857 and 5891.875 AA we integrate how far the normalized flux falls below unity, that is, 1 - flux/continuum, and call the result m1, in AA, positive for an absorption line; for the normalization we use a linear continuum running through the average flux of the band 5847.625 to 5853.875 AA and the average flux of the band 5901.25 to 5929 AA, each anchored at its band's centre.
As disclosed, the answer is 2.1 AA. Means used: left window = 32.5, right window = 30.8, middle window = 29.9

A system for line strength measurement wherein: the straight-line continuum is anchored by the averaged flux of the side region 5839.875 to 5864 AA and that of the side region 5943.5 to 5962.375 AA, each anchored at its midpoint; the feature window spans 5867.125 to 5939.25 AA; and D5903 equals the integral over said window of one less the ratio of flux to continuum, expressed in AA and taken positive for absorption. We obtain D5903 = 4.1 AA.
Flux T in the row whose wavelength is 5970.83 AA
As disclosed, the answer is 31.8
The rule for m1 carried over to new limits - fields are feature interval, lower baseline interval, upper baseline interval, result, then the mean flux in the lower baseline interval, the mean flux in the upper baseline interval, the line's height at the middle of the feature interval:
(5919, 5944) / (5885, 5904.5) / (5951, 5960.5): -1.92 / 26.4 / 30.7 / 29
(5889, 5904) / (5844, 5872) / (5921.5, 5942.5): 2.48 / 31.8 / 31.2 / 31.5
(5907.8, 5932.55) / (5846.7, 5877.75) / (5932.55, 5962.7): 0.22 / 31.7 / 31.1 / 31.3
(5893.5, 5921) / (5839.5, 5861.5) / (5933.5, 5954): 1.87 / 32.1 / 31.3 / 31.6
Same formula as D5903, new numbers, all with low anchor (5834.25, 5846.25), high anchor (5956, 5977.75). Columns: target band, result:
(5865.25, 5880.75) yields 0.5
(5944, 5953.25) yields 0.1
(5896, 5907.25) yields 1.3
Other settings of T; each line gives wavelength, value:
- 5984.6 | 31.4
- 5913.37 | 31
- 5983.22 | 31.2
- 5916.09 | 31.3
